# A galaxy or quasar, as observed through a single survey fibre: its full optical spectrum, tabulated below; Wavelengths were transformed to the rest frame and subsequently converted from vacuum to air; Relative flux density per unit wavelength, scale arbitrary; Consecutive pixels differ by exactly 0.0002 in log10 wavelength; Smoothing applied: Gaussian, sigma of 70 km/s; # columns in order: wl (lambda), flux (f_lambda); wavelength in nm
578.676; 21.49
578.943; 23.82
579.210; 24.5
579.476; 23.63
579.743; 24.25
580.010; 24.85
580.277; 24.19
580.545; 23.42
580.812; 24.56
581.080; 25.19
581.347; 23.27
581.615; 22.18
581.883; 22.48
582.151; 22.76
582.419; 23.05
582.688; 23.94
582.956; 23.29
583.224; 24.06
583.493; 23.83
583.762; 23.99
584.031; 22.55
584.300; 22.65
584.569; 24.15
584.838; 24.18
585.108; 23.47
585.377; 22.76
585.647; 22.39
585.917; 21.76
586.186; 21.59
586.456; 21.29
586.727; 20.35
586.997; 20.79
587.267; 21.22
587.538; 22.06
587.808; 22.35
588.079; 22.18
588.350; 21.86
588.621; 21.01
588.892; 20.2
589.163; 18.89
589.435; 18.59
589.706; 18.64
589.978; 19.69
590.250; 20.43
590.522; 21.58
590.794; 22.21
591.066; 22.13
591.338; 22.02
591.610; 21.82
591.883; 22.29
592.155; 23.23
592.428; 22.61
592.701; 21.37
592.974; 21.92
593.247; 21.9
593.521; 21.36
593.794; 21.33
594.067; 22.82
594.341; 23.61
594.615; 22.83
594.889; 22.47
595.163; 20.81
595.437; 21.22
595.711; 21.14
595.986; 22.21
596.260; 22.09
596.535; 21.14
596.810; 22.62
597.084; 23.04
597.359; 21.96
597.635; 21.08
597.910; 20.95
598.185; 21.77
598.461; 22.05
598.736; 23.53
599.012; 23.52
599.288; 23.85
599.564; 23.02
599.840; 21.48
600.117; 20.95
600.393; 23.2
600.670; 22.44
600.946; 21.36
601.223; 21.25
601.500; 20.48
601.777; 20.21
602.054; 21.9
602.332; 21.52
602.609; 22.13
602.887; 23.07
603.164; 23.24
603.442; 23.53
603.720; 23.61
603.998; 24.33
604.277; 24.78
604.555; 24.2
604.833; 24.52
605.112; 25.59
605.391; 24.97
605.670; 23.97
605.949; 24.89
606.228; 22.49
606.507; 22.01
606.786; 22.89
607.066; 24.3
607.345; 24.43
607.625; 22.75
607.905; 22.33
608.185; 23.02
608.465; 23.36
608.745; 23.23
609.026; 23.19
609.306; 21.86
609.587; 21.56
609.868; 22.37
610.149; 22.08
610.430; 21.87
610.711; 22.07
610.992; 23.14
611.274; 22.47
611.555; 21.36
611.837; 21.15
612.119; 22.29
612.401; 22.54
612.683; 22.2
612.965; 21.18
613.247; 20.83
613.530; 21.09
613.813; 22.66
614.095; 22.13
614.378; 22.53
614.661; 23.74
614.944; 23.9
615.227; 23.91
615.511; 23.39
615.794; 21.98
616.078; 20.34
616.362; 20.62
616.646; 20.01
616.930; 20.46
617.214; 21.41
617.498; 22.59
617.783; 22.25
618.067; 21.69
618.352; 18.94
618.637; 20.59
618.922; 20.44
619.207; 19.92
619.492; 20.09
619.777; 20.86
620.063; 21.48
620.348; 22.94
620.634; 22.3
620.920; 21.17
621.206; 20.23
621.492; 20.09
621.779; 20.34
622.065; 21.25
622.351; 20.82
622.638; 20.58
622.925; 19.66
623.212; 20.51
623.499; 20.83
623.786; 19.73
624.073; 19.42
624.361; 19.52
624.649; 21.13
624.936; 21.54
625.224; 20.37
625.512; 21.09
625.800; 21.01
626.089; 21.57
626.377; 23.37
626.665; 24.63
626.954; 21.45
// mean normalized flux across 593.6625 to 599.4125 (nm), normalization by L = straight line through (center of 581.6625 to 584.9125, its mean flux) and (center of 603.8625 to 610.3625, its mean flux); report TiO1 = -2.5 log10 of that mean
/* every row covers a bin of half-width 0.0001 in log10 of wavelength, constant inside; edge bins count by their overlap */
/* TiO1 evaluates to 0.06 mag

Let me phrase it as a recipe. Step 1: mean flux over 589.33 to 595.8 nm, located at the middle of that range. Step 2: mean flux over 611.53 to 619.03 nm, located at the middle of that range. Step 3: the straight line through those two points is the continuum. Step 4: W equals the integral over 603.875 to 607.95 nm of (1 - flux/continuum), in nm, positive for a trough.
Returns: -0.42 nm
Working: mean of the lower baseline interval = 21.6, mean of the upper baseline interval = 21.7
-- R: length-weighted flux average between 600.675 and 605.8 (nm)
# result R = 23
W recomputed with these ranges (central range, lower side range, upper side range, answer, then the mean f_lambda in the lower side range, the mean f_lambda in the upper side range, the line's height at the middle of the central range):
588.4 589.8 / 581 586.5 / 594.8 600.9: 0.19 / 23.1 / 22.1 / 22.7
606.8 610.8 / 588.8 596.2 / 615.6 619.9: -0.32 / 21.5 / 20.8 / 21.1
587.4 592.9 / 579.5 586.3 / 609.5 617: 0.43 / 23.4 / 22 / 23.1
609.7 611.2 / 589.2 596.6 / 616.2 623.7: -0.09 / 21.6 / 20.8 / 21.1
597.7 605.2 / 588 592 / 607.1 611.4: -0.24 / 20.9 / 22.7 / 22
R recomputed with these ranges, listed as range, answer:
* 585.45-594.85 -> 21.5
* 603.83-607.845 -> 24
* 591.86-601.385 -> 22.1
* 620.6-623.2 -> 20.6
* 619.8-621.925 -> 21.2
